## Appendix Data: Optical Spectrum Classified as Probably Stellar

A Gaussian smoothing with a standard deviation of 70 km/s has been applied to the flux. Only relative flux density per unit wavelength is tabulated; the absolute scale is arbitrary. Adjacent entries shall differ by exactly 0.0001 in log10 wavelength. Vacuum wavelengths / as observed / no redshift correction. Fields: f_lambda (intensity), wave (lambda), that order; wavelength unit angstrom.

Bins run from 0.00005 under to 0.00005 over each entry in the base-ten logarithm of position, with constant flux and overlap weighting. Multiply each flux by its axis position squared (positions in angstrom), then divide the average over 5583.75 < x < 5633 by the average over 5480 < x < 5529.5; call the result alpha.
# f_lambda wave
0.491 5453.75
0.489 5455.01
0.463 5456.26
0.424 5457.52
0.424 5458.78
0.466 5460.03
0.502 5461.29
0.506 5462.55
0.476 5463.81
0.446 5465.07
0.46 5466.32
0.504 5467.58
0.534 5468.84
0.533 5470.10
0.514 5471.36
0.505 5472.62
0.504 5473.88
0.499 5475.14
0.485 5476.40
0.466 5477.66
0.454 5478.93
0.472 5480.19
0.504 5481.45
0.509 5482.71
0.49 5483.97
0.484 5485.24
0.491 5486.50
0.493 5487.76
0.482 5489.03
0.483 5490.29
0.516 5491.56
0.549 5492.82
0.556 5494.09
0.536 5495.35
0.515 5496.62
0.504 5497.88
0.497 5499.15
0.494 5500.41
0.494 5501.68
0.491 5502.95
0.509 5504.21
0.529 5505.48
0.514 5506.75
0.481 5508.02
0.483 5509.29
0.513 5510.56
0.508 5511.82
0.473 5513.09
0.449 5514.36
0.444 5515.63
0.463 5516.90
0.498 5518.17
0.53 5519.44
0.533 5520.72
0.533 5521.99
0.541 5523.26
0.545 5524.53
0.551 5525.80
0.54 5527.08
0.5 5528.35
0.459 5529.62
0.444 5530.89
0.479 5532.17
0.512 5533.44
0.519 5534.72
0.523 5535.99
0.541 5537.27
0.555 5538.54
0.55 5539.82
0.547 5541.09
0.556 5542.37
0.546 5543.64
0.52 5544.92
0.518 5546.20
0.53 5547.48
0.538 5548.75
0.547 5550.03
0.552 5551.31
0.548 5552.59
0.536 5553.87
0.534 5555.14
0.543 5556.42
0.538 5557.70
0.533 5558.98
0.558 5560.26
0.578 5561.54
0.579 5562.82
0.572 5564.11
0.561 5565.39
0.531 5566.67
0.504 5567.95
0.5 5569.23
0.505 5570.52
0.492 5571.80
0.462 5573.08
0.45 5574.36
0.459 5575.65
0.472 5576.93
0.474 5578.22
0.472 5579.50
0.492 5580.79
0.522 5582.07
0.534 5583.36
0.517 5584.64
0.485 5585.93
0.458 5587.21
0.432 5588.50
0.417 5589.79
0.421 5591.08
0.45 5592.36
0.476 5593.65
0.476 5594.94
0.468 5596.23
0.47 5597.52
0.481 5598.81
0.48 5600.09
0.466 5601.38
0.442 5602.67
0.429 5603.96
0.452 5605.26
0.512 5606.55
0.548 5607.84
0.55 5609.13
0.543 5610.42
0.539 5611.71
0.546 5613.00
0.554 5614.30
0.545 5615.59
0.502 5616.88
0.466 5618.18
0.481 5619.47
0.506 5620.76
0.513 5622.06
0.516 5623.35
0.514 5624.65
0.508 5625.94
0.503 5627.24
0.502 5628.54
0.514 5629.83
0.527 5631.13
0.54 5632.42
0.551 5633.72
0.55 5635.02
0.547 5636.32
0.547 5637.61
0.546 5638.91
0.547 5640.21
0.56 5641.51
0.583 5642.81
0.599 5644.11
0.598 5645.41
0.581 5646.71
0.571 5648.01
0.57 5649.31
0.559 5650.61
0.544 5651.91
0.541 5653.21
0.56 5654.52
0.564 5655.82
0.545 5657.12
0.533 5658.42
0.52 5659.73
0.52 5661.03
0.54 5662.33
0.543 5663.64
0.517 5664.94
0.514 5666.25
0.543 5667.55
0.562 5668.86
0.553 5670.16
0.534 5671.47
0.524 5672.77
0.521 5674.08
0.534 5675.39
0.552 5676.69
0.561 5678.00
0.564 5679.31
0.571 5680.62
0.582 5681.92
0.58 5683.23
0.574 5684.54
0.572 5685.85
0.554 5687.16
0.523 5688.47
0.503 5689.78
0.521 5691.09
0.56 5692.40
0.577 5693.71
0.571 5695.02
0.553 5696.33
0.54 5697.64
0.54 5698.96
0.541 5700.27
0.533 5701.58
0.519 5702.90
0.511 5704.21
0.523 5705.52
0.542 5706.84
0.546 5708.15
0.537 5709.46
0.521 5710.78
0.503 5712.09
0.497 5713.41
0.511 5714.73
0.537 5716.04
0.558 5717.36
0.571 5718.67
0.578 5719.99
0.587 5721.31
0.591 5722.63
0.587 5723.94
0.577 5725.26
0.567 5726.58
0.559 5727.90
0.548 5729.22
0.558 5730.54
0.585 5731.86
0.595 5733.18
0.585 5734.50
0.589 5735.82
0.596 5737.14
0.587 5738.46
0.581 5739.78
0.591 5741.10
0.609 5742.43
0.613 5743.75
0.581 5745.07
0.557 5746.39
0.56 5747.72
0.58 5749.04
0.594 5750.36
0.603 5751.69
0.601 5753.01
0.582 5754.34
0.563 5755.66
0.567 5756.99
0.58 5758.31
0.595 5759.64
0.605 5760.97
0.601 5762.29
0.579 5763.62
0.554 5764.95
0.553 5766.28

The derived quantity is 1.02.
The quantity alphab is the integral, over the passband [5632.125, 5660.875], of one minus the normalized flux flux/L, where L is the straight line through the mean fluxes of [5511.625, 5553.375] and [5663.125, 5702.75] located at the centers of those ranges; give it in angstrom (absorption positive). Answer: -0.9 angstrom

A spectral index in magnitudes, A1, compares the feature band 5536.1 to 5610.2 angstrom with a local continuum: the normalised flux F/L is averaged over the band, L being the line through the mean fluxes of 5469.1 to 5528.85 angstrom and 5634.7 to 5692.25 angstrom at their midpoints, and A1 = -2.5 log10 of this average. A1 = 0.04 mag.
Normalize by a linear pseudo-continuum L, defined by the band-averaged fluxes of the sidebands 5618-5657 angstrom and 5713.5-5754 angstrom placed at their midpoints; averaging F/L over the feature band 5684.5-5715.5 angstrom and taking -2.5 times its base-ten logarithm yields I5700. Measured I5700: 0.06 mag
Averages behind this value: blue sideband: 0.541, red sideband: 0.577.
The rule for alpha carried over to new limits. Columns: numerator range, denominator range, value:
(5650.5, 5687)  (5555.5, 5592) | 1.13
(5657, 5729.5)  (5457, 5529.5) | 1.18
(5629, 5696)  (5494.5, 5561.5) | 1.11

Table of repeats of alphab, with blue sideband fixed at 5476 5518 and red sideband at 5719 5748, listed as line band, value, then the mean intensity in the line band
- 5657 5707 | 1.73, 0.543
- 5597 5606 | 1.22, 0.46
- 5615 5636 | 1.02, 0.515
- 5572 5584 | 0.97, 0.482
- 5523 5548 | -0.71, 0.523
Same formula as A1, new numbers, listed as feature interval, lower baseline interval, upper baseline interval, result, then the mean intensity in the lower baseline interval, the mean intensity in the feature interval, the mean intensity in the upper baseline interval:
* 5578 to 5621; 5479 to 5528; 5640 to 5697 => 0.093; 0.505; 0.489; 0.552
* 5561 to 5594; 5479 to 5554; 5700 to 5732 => 0.063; 0.512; 0.493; 0.547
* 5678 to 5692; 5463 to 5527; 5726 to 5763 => 0.017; 0.501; 0.555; 0.583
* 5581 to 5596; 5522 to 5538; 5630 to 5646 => 0.139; 0.514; 0.472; 0.556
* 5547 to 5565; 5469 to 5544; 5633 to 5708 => -0.061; 0.507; 0.549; 0.549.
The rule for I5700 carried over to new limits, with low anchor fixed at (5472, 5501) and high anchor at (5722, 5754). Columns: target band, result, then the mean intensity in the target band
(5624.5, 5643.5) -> 0.02 mag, 0.537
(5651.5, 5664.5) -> 0.03 mag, 0.541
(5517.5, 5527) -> -0.04 mag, 0.533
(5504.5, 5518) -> 0.05 mag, 0.487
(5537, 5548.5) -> -0.05 mag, 0.541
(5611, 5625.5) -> 0.05 mag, 0.517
